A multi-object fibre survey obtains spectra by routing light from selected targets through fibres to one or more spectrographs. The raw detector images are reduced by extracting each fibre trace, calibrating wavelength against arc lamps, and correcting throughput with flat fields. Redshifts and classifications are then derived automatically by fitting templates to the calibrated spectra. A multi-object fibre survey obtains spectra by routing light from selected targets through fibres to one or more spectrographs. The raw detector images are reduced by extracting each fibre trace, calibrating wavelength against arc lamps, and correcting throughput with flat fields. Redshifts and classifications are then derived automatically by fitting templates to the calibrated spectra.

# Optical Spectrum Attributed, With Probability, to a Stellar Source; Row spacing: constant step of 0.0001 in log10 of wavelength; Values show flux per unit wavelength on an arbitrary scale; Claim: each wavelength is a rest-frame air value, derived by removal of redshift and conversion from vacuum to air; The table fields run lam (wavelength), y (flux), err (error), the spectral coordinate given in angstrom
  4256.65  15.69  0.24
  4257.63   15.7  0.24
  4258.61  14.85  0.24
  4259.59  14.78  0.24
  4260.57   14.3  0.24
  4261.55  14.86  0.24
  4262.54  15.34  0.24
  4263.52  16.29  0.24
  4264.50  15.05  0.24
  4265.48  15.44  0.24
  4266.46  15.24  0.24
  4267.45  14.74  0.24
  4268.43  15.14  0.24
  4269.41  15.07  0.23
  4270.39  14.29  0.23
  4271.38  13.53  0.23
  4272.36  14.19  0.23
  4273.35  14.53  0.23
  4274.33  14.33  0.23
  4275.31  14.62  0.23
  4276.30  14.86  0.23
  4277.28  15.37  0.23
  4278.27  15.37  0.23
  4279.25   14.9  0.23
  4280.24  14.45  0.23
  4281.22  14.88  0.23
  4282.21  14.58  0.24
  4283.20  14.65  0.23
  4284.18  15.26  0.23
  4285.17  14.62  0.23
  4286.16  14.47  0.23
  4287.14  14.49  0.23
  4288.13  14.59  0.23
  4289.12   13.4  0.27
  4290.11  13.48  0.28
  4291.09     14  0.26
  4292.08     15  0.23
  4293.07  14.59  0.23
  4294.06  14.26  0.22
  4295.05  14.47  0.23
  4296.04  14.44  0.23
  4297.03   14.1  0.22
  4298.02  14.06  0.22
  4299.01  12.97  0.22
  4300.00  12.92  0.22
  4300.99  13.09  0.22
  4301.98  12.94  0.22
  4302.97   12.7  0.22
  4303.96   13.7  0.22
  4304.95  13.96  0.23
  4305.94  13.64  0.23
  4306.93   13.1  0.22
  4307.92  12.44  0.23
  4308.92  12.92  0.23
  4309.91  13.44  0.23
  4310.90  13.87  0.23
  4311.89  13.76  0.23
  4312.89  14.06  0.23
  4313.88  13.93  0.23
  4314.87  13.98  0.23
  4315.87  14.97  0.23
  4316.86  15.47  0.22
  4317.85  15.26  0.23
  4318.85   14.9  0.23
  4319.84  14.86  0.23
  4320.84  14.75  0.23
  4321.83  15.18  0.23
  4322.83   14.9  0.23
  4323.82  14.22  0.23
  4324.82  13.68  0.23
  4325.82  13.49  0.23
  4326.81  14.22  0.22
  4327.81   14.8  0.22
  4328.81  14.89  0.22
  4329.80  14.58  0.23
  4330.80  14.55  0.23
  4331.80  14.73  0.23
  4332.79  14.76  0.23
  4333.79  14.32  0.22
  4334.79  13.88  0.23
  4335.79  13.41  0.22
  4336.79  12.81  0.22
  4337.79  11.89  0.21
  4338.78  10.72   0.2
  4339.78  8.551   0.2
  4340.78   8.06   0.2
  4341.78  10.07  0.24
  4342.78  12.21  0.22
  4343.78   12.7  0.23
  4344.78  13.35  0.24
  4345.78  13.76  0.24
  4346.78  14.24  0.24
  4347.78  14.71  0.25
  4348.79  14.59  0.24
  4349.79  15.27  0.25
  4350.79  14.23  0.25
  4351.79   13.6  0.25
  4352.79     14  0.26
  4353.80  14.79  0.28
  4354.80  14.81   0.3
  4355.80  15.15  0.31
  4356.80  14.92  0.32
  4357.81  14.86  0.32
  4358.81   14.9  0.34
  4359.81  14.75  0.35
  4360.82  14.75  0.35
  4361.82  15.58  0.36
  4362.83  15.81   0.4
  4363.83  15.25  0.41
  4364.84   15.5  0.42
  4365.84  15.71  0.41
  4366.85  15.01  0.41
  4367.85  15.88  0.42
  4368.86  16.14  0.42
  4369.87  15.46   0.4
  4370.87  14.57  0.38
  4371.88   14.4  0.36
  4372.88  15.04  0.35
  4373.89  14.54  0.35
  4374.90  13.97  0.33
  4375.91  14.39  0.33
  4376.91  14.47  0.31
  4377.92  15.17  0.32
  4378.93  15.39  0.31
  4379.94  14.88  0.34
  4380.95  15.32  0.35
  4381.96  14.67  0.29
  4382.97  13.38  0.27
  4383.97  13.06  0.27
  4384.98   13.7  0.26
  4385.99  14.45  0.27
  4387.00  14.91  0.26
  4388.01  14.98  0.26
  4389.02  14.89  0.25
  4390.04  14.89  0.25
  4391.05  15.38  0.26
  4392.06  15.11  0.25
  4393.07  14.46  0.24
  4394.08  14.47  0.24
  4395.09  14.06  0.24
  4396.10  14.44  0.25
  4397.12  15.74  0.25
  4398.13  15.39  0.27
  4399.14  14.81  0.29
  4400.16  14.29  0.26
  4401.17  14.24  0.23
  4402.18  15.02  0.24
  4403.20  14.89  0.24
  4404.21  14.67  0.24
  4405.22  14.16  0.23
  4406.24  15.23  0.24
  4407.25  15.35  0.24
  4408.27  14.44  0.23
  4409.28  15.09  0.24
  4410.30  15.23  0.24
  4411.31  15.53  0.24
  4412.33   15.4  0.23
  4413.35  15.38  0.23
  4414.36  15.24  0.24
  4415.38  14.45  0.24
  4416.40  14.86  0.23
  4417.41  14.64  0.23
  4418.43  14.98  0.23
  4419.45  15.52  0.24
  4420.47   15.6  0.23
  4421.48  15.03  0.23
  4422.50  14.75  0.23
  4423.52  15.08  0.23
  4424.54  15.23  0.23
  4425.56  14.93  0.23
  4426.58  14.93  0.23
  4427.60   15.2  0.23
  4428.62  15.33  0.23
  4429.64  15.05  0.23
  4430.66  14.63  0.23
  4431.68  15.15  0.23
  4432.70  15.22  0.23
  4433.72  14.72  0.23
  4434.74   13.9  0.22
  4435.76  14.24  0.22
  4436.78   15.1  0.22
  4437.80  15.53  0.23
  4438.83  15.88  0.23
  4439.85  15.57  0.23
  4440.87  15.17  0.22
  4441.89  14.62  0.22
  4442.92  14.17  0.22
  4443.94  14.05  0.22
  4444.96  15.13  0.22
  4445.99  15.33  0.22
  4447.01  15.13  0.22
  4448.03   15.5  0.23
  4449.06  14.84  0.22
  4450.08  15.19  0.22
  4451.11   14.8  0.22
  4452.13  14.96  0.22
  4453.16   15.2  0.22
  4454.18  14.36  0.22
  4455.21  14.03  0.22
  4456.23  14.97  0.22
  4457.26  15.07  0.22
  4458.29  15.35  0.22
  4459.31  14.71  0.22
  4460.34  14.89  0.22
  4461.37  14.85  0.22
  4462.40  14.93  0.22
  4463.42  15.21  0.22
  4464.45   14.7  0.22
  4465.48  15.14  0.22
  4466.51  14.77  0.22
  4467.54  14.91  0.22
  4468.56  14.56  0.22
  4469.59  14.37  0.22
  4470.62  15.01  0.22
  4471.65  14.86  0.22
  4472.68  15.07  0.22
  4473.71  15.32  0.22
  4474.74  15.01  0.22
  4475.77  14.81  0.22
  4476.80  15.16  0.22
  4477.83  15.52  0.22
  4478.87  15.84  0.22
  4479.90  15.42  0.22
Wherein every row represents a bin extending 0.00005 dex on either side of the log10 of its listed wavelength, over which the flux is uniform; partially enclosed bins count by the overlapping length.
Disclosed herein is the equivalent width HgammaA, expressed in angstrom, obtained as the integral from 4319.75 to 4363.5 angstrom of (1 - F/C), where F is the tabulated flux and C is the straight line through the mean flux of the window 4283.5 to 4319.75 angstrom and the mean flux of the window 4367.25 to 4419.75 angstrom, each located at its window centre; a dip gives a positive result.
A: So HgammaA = 1.5 angstrom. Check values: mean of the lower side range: 14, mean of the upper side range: 14.8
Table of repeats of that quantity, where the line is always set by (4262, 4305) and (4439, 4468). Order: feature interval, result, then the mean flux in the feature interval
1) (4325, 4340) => 1.1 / 13.5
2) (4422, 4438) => -0.1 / 14.9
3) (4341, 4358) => 0.9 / 13.8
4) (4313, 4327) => 0.0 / 14.6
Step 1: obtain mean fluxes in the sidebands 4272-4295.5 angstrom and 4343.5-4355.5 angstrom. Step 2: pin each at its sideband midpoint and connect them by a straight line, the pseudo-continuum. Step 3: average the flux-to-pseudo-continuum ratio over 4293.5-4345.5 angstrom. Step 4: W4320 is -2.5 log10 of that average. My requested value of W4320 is 0.06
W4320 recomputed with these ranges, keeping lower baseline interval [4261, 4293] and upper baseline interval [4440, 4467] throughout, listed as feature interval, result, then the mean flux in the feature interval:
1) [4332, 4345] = 0.22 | 12.1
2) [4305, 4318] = 0.07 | 13.9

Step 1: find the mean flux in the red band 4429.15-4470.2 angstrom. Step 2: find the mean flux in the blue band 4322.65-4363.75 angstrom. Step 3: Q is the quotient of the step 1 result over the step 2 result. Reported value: 1.08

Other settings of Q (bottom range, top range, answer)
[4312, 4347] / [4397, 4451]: 1.10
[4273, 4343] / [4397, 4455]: 1.08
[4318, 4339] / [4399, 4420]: 1.06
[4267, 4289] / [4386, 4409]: 1.01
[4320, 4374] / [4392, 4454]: 1.06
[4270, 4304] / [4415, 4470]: 1.05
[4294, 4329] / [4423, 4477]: 1.07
